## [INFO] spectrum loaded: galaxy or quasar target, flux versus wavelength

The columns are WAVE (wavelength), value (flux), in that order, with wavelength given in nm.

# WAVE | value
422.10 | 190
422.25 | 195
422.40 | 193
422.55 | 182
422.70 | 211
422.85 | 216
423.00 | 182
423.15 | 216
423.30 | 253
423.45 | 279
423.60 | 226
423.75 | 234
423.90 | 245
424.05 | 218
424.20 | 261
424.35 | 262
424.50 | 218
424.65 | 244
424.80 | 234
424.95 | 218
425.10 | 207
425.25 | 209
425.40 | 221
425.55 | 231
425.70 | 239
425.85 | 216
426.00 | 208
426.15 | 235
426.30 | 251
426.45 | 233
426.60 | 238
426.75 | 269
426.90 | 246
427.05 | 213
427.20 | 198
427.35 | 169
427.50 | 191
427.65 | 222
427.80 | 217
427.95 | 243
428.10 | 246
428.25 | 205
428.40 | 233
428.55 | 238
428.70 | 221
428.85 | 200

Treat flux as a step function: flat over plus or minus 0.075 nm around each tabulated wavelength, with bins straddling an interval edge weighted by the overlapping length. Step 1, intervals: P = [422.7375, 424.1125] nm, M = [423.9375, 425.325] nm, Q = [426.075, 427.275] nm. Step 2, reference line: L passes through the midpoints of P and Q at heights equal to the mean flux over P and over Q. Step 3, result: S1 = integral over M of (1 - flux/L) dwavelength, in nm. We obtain 0.01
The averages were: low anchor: 229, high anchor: 235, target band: 231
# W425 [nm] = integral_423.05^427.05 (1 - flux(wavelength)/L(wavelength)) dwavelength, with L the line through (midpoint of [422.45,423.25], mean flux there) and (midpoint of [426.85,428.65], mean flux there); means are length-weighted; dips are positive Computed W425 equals -0.47 nm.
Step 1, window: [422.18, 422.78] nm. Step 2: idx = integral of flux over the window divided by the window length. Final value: 195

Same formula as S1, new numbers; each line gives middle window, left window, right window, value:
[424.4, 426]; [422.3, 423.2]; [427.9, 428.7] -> -0.08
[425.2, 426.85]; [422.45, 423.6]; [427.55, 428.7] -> -0.06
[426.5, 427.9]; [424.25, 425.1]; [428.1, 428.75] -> 0.06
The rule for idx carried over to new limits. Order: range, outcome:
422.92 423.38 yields 218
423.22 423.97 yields 247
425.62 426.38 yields 230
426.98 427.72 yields 198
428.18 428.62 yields 225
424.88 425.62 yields 217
